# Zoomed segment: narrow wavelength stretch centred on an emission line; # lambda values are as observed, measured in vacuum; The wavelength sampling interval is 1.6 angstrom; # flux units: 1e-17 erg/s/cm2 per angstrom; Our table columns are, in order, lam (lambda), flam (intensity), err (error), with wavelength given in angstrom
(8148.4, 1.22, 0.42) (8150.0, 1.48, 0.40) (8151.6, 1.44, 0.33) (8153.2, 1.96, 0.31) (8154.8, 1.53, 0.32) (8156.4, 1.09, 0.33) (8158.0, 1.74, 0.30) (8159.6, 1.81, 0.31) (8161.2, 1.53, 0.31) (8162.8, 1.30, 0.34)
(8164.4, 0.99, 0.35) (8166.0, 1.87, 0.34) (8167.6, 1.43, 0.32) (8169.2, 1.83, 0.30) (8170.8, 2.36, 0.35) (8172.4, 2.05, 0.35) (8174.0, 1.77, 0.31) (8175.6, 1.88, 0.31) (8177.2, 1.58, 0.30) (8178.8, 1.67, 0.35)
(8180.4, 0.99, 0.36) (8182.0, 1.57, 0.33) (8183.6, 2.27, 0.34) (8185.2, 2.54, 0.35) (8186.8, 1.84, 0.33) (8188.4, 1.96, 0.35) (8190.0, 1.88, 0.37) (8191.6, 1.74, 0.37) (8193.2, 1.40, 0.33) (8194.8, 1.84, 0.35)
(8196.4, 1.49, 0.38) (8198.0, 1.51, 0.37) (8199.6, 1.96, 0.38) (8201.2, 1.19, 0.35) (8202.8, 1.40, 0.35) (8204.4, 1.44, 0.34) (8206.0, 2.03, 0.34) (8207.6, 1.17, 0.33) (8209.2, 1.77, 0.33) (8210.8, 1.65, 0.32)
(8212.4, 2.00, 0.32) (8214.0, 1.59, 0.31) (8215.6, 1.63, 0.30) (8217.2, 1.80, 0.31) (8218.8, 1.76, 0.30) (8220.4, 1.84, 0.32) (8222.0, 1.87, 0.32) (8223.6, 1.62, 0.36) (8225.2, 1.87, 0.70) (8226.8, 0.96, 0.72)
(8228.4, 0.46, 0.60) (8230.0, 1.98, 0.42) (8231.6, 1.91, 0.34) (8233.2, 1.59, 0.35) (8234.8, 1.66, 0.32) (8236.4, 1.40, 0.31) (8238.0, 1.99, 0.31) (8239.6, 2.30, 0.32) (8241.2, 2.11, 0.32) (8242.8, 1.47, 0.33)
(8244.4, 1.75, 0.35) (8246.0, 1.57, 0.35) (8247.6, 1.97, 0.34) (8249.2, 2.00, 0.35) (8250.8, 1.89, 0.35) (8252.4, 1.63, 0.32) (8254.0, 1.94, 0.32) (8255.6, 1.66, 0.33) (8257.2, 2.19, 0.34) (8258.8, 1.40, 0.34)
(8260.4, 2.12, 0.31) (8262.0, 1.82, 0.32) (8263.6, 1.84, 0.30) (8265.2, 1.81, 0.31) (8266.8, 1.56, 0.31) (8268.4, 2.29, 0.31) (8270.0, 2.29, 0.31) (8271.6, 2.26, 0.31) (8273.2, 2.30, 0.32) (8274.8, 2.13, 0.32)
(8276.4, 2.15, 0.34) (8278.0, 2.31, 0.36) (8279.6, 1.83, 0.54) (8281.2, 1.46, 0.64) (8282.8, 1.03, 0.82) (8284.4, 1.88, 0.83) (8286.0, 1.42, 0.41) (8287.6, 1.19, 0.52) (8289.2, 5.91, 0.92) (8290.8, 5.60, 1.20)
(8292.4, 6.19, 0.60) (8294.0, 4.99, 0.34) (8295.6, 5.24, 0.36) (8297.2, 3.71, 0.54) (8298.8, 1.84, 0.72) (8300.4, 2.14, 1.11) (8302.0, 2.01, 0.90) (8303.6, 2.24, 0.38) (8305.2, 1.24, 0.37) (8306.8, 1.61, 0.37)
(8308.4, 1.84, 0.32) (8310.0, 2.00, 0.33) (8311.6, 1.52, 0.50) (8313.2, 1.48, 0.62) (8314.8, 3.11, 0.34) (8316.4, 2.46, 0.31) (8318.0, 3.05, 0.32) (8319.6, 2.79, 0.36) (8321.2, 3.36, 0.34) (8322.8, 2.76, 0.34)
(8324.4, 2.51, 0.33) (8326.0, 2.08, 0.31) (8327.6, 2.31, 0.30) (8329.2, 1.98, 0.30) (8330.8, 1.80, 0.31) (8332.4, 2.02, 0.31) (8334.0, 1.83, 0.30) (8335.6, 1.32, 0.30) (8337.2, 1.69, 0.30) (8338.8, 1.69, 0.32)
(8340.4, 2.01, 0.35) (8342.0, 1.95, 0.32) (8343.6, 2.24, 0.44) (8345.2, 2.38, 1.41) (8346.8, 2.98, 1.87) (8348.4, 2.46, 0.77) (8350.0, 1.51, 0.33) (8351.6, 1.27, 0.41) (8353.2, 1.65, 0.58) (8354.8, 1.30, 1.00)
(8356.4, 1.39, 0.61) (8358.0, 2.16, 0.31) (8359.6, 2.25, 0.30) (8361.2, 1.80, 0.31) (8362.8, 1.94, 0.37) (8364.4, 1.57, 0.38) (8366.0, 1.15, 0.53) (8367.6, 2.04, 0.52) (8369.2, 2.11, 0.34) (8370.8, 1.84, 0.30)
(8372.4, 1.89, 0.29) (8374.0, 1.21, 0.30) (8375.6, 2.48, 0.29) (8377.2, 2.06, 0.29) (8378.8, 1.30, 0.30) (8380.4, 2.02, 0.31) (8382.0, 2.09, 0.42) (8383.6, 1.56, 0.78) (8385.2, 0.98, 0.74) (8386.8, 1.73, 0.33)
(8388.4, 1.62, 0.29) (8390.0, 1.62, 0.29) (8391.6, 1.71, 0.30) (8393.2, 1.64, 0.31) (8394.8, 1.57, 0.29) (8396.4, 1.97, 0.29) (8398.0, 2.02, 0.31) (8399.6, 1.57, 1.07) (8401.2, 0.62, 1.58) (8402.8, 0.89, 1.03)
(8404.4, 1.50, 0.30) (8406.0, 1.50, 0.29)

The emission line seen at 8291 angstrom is H-alpha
